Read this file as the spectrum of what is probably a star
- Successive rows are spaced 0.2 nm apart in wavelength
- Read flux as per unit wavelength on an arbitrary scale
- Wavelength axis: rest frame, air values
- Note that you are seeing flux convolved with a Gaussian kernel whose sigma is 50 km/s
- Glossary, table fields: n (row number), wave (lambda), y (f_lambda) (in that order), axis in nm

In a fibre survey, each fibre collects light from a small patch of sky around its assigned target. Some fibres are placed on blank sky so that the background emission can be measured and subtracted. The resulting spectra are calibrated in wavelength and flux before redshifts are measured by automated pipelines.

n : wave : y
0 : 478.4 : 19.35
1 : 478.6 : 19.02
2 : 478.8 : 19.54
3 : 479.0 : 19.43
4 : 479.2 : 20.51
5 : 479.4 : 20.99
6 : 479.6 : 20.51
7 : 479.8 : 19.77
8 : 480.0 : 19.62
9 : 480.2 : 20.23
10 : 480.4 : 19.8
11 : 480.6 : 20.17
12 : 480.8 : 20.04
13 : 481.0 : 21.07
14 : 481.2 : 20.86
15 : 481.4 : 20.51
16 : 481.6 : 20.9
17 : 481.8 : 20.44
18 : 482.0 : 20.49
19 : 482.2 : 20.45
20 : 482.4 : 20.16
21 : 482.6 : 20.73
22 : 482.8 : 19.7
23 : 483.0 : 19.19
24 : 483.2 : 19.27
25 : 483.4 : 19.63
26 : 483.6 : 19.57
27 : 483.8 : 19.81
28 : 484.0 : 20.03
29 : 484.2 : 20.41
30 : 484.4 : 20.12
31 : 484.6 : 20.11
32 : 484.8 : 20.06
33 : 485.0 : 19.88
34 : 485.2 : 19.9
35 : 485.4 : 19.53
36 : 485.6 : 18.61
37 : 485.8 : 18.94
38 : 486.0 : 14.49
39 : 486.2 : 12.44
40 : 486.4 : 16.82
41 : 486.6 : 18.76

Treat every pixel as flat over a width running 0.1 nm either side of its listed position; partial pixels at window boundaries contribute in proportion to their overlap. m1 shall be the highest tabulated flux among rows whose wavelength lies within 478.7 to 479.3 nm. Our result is 20.51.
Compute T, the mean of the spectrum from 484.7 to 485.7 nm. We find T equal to 19.6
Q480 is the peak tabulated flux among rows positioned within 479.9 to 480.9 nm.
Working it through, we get 20.23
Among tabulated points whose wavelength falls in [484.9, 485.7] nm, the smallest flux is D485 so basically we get 18.61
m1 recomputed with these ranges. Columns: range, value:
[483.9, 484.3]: 20.41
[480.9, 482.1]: 21.07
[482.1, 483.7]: 20.73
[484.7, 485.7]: 20.06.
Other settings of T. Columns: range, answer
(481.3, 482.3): 20.6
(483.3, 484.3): 19.9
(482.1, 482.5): 20.3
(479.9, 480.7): 20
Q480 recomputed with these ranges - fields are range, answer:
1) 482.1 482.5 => 20.45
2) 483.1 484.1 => 20.03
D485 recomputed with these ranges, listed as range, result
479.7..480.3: 19.62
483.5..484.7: 19.57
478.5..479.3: 19.02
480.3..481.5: 19.8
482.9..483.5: 19.19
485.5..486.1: 14.49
